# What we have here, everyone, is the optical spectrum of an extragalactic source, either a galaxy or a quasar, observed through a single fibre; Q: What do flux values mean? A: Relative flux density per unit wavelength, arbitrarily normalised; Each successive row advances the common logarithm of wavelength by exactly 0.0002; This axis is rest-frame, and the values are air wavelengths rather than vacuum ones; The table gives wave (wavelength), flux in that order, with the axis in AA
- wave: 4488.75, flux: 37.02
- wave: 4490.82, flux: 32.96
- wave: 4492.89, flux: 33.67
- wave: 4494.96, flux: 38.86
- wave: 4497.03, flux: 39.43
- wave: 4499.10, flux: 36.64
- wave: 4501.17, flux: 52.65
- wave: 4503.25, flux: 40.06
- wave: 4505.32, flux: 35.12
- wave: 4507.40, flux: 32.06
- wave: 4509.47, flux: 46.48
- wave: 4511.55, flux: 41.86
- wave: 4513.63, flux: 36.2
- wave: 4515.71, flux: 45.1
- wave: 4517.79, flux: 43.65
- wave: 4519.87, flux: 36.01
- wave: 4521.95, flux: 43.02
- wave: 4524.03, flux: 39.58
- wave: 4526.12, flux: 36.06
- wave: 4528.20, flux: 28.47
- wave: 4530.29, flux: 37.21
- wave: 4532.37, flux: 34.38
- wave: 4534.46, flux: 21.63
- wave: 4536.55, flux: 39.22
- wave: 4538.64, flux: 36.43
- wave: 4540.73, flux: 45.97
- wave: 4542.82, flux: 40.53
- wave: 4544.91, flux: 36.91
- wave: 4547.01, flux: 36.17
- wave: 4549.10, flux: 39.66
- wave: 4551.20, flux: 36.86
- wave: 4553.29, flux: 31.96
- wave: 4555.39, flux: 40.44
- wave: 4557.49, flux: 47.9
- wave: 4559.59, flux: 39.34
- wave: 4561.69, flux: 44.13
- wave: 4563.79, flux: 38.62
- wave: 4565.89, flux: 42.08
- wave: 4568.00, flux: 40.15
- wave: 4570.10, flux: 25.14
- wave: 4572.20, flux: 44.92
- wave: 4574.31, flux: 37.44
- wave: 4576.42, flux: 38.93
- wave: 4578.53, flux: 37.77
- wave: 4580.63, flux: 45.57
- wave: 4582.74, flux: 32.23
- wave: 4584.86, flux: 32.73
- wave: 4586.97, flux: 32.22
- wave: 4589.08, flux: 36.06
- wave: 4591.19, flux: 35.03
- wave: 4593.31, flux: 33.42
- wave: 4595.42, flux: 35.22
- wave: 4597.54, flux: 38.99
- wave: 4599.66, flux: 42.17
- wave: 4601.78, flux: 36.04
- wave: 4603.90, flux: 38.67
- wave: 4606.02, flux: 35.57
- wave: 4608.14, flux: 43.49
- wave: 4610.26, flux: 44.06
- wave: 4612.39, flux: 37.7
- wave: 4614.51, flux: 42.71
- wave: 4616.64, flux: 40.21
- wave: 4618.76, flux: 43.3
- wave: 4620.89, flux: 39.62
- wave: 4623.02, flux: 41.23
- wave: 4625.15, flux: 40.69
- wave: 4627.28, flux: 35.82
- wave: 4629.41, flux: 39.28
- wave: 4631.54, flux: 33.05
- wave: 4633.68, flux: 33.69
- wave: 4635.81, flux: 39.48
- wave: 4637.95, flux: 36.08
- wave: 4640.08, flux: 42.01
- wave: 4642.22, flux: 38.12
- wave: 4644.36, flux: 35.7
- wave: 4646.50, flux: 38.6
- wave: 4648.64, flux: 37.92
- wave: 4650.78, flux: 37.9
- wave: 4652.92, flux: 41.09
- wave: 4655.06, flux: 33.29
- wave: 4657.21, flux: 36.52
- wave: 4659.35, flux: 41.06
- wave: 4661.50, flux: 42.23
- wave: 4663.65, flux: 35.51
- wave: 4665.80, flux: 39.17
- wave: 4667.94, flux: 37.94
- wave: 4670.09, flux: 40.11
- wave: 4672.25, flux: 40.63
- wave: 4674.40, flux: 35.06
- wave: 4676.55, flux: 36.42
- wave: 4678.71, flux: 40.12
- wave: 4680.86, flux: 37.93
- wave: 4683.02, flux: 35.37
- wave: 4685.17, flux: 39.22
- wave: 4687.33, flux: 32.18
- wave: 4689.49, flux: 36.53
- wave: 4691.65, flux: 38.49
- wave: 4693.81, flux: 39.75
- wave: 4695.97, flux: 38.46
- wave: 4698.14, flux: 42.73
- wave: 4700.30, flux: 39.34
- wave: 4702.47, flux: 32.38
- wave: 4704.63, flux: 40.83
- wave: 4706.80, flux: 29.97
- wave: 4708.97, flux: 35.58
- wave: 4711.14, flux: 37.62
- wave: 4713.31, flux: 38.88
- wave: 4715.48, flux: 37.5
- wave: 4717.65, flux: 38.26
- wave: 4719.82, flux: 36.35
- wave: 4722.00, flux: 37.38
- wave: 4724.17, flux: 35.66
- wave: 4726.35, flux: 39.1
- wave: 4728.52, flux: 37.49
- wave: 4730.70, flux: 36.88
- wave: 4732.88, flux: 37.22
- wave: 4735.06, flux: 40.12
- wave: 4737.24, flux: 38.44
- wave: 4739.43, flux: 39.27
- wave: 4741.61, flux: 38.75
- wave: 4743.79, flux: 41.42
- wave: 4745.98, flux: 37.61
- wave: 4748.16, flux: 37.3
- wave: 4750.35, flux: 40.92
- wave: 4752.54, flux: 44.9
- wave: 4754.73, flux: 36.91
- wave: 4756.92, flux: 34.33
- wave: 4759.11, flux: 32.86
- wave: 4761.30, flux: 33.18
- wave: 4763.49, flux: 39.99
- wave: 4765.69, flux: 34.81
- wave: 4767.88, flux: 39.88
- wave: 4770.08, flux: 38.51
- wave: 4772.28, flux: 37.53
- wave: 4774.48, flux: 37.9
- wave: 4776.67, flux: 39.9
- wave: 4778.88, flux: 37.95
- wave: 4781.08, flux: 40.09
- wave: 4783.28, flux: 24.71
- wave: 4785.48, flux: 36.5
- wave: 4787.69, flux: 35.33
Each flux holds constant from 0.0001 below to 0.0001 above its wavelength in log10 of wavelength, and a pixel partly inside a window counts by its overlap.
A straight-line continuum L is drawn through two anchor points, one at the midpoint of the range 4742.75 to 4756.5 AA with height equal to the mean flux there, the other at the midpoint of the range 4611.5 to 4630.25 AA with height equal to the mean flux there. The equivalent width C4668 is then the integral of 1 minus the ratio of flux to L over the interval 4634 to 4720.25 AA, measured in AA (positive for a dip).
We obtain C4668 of 4.5 AA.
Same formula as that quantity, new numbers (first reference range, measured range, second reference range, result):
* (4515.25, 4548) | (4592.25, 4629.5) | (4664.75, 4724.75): -1.89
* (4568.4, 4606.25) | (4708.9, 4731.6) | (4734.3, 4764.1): 0.32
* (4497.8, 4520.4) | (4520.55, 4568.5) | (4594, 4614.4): 2.37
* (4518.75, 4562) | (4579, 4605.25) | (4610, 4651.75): 1.18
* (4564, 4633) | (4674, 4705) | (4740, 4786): 0.11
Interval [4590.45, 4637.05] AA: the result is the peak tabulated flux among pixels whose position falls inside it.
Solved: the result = 44.06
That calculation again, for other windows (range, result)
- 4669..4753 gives 44.9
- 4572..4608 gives 45.57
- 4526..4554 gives 45.97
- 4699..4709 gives 40.83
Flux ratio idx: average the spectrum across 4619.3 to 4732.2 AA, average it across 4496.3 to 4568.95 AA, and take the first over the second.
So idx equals 1.0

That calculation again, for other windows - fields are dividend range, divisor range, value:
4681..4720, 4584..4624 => 0.97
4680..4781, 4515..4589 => 1.00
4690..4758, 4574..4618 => 1.00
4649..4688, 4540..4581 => 0.96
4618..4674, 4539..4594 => 1.01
